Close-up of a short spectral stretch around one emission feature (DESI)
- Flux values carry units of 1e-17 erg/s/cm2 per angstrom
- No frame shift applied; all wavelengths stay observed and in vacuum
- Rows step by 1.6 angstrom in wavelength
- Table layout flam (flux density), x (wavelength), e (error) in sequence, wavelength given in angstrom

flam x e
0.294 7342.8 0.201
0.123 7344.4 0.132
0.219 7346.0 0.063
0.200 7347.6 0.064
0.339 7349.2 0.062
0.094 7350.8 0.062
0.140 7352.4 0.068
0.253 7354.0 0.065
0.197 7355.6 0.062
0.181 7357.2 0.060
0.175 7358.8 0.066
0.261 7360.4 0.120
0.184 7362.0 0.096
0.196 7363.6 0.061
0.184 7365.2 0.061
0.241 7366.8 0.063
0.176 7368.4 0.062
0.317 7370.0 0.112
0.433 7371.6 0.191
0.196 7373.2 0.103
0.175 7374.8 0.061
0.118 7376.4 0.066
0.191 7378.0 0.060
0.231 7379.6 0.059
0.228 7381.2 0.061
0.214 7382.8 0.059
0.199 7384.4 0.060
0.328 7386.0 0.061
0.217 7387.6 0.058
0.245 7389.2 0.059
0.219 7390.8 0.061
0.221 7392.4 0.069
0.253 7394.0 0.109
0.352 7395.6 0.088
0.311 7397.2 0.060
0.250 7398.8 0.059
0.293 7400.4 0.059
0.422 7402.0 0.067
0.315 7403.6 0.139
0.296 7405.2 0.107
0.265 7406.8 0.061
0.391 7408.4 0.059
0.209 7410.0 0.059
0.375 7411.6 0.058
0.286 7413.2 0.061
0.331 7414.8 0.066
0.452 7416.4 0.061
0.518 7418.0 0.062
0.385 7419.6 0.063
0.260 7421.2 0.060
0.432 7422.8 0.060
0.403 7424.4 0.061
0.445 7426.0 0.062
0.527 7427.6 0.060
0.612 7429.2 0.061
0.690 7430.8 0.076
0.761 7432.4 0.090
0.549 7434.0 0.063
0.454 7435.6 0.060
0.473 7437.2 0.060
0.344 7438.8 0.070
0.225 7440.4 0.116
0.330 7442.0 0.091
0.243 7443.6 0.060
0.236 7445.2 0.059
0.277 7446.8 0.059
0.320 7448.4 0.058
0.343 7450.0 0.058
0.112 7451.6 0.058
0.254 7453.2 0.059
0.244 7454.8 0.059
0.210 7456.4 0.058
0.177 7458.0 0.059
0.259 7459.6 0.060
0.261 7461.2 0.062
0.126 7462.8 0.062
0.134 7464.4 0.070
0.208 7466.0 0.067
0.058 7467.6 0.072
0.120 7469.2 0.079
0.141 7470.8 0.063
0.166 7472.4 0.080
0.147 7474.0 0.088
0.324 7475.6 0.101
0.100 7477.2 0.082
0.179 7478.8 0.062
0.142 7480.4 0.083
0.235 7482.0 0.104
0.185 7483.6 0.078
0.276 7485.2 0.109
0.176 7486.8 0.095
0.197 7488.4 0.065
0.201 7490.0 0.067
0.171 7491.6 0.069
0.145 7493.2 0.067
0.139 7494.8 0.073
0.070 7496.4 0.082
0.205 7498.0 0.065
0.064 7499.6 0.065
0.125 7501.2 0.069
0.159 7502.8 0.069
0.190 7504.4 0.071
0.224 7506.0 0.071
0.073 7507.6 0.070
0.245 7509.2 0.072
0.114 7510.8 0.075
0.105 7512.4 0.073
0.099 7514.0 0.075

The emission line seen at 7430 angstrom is C III] 1909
